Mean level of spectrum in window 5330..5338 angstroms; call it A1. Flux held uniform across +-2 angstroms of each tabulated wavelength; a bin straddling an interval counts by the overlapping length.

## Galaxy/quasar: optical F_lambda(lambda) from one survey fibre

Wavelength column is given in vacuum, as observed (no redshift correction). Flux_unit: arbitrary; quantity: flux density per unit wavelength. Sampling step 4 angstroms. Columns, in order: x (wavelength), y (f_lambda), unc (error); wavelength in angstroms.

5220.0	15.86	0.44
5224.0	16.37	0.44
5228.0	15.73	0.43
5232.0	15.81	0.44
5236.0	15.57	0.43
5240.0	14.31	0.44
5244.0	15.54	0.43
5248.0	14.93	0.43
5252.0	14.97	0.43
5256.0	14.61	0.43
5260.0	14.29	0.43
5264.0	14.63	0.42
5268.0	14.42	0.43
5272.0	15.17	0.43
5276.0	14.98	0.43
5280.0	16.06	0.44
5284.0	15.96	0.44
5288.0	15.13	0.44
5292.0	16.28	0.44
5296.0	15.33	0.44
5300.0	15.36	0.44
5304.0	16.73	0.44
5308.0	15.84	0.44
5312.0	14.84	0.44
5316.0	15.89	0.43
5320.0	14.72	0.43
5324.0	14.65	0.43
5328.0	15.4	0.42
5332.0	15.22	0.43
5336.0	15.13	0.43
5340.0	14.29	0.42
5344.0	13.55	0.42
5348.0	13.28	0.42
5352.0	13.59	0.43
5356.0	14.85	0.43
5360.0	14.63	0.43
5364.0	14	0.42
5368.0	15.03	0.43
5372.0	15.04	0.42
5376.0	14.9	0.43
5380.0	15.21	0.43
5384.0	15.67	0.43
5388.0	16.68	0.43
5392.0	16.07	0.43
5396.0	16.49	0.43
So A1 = 15.2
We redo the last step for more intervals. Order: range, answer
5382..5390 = 16.2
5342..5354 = 13.5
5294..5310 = 15.8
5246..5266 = 14.7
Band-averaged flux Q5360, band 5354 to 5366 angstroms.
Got 14.5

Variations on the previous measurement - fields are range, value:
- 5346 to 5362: 14.1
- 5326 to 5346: 14.7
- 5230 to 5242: 15.2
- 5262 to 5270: 14.5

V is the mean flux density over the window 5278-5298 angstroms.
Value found 15.8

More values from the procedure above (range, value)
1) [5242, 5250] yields 15.2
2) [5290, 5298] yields 15.8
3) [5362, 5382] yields 14.8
